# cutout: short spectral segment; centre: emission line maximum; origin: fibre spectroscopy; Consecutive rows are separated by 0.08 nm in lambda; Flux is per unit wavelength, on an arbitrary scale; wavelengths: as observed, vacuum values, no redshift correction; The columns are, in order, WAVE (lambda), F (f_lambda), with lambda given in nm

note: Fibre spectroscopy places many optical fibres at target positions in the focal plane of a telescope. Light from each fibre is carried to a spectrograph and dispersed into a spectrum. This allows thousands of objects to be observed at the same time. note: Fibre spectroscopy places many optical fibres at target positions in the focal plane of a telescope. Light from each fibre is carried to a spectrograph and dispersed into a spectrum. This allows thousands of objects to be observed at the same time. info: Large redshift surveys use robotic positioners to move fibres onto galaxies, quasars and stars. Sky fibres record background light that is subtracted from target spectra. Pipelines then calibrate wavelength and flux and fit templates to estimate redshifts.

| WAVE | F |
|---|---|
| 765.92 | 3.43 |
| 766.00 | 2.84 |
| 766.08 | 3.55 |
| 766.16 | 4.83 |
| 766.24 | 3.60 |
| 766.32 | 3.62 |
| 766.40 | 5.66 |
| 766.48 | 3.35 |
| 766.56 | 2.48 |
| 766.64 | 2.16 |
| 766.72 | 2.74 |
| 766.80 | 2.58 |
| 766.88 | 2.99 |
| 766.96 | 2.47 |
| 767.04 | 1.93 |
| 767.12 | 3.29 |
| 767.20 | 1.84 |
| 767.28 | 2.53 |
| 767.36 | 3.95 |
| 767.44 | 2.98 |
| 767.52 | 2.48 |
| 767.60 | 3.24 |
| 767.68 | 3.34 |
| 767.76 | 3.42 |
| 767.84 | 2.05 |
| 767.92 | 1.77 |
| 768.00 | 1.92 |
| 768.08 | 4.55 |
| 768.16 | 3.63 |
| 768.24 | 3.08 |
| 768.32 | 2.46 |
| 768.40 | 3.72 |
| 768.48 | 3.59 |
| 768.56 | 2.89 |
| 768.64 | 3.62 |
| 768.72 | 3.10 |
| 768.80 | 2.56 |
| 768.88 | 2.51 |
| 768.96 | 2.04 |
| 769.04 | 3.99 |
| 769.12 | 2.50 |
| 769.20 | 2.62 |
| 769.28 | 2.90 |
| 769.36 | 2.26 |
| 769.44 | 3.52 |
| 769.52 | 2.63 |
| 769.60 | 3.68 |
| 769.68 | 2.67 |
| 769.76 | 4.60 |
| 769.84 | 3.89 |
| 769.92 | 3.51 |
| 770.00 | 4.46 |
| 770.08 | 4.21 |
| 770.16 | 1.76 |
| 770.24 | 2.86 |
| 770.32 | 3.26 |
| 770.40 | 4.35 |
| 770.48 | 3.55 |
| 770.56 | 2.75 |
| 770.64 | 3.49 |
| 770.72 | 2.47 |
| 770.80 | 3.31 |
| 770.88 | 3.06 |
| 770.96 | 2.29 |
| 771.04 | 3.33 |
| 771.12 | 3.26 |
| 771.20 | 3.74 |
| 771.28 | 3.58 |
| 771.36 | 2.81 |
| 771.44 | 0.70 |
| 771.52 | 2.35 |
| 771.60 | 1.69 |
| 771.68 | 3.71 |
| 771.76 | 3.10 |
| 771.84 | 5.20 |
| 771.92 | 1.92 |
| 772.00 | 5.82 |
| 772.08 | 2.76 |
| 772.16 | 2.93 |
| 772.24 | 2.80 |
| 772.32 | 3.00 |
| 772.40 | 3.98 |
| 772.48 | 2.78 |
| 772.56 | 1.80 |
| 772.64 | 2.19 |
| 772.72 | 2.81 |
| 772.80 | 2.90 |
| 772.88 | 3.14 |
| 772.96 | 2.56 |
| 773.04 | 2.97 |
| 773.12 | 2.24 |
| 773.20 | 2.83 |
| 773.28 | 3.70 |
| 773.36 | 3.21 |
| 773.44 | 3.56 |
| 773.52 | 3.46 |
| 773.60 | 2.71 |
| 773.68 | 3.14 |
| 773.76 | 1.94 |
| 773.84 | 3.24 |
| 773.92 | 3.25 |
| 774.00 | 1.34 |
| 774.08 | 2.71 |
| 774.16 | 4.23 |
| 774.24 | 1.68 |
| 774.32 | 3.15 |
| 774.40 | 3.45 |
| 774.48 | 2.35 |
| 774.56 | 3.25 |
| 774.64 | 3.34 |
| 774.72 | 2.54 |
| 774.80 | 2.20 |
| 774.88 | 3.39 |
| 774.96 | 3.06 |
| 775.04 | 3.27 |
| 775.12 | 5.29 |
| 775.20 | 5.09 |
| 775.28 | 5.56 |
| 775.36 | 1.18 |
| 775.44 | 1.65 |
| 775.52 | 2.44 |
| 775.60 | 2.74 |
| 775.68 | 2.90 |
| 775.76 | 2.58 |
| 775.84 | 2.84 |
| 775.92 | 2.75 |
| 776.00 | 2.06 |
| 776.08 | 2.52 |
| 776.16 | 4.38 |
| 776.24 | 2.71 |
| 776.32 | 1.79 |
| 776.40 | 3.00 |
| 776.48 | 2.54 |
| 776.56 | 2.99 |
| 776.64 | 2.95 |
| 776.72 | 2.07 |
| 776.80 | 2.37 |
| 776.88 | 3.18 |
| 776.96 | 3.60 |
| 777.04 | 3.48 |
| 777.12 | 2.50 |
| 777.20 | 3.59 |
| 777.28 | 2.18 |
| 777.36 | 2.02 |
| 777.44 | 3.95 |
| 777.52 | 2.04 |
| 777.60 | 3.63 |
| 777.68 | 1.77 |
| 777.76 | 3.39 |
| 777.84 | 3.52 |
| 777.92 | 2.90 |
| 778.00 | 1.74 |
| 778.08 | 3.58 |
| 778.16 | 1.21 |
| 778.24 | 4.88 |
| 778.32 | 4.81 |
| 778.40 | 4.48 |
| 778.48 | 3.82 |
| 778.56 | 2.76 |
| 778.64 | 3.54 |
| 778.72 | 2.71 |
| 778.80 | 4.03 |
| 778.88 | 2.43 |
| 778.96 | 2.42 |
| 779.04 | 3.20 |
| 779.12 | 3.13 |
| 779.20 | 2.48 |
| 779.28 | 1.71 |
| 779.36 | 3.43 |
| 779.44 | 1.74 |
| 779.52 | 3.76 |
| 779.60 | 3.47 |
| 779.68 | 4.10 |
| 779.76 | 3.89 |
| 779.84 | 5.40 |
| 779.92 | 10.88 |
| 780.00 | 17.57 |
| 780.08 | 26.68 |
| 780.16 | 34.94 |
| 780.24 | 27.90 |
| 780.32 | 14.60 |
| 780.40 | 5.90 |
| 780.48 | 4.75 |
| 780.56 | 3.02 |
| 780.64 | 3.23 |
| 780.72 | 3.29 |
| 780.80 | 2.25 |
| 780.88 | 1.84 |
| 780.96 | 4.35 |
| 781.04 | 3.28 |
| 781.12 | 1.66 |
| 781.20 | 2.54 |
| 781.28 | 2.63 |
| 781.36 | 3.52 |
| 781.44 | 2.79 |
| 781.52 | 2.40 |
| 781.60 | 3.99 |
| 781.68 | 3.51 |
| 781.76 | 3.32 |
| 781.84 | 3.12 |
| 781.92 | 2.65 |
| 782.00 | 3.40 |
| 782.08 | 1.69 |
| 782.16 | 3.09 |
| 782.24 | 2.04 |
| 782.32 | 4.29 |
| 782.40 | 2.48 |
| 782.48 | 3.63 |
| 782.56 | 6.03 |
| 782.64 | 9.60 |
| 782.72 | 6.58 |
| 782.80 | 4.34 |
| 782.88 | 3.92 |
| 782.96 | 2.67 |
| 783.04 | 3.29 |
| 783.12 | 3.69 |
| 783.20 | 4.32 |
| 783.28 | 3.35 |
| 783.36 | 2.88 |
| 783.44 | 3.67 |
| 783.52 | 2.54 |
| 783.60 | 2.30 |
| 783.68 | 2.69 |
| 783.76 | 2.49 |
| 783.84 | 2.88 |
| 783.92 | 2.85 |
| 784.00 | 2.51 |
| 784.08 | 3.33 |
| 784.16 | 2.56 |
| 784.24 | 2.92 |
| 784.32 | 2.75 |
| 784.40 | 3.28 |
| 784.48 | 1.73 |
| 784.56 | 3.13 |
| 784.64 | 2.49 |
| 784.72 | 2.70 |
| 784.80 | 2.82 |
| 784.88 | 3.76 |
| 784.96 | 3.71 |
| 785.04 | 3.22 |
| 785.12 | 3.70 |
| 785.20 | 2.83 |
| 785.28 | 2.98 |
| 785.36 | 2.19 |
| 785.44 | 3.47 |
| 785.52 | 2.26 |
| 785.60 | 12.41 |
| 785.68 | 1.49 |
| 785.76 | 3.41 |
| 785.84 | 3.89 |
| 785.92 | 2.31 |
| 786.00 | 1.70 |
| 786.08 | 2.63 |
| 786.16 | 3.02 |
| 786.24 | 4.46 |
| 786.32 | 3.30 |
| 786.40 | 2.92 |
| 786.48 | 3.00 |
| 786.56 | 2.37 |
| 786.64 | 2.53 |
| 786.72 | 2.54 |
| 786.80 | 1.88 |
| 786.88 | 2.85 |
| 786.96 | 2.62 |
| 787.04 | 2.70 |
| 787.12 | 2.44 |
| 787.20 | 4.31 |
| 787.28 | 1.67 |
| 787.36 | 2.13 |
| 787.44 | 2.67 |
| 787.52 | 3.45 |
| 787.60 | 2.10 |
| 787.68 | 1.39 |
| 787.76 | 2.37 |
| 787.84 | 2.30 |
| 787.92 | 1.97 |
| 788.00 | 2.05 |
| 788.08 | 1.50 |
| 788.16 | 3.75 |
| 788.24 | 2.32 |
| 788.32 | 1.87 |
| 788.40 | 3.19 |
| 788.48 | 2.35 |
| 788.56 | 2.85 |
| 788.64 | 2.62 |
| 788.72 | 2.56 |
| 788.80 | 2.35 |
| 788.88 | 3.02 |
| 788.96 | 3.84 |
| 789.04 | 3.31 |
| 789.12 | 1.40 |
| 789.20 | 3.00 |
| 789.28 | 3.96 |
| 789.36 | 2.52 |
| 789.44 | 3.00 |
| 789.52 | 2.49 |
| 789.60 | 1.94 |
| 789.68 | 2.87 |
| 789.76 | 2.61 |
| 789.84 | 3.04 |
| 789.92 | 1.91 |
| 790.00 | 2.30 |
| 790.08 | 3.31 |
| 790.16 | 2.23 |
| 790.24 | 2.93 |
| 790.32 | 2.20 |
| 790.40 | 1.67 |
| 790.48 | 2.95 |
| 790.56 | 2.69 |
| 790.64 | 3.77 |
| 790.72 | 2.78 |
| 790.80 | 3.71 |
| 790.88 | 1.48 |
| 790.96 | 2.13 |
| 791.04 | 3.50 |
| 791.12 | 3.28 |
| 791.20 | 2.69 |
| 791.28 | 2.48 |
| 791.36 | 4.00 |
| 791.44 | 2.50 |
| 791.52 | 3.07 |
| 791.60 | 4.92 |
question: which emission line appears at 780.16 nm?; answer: H-alpha 6563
